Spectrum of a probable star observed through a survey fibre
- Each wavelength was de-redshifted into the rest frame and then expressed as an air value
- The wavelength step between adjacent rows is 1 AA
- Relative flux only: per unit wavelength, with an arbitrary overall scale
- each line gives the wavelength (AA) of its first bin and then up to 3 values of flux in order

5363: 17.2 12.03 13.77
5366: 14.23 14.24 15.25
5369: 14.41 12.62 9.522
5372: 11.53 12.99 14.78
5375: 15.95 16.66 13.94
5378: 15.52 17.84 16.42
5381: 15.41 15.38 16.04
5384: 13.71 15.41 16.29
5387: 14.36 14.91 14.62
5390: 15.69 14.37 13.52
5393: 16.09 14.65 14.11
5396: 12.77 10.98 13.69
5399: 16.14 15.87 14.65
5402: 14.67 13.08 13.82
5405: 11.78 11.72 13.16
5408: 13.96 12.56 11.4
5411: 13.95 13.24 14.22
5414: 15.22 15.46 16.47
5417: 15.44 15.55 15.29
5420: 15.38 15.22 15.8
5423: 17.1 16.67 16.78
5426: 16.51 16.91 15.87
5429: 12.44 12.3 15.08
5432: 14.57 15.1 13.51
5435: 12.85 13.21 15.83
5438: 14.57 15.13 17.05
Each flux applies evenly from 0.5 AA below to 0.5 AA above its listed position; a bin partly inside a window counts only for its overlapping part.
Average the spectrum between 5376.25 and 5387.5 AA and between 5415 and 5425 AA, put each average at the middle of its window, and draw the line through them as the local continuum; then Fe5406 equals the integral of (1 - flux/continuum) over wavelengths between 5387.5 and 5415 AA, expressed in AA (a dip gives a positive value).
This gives 3.1 AA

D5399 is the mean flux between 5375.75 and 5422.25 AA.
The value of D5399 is 14.6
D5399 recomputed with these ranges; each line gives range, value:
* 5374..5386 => 15.7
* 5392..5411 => 13.6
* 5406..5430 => 14.9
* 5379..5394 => 15.2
